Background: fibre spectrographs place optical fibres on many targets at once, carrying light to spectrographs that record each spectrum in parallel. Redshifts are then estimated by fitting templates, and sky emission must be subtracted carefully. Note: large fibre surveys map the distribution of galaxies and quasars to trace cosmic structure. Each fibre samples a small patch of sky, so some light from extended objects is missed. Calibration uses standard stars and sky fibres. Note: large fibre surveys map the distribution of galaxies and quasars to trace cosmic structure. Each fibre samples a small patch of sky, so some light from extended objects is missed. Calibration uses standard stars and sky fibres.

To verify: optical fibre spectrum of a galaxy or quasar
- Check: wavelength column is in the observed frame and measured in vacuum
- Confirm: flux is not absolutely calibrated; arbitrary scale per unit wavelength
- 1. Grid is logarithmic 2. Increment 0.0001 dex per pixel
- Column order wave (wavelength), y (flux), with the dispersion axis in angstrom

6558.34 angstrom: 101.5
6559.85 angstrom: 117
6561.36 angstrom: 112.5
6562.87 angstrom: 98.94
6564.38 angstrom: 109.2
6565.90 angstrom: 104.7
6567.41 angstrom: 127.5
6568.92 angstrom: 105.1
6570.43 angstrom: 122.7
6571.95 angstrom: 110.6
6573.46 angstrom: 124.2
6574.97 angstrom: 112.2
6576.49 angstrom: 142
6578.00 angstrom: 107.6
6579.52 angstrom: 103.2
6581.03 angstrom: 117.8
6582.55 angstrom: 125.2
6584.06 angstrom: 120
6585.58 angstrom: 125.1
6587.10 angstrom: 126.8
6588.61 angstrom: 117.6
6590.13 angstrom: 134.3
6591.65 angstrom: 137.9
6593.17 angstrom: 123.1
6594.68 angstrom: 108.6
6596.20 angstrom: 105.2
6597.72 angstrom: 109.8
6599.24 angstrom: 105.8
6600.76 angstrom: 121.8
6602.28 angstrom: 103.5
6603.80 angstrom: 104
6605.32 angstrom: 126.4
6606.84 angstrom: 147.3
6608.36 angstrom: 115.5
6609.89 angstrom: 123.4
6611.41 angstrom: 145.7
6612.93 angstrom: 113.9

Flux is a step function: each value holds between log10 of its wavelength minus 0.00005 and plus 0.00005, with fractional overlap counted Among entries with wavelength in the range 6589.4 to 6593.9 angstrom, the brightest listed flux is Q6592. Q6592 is 137.9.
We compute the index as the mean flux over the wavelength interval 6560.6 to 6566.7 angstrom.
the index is 106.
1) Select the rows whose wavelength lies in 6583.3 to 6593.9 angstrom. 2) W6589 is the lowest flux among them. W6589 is 117.6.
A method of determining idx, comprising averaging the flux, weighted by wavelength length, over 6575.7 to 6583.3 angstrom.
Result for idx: 119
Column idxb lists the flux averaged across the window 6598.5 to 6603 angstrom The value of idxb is 110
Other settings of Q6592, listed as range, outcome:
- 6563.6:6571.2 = 127.5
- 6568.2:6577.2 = 142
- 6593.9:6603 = 121.8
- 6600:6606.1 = 126.4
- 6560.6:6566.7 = 112.5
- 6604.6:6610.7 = 147.3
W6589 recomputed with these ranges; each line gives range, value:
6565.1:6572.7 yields 104.7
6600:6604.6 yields 103.5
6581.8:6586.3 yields 120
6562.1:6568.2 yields 98.94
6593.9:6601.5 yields 105.2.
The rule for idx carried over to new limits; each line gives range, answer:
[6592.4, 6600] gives 111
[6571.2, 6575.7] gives 116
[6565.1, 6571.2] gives 115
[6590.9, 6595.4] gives 123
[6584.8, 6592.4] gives 128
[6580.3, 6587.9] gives 123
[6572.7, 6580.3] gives 118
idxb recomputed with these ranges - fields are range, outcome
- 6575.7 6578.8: 124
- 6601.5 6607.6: 120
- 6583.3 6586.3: 123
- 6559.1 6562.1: 115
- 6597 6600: 108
